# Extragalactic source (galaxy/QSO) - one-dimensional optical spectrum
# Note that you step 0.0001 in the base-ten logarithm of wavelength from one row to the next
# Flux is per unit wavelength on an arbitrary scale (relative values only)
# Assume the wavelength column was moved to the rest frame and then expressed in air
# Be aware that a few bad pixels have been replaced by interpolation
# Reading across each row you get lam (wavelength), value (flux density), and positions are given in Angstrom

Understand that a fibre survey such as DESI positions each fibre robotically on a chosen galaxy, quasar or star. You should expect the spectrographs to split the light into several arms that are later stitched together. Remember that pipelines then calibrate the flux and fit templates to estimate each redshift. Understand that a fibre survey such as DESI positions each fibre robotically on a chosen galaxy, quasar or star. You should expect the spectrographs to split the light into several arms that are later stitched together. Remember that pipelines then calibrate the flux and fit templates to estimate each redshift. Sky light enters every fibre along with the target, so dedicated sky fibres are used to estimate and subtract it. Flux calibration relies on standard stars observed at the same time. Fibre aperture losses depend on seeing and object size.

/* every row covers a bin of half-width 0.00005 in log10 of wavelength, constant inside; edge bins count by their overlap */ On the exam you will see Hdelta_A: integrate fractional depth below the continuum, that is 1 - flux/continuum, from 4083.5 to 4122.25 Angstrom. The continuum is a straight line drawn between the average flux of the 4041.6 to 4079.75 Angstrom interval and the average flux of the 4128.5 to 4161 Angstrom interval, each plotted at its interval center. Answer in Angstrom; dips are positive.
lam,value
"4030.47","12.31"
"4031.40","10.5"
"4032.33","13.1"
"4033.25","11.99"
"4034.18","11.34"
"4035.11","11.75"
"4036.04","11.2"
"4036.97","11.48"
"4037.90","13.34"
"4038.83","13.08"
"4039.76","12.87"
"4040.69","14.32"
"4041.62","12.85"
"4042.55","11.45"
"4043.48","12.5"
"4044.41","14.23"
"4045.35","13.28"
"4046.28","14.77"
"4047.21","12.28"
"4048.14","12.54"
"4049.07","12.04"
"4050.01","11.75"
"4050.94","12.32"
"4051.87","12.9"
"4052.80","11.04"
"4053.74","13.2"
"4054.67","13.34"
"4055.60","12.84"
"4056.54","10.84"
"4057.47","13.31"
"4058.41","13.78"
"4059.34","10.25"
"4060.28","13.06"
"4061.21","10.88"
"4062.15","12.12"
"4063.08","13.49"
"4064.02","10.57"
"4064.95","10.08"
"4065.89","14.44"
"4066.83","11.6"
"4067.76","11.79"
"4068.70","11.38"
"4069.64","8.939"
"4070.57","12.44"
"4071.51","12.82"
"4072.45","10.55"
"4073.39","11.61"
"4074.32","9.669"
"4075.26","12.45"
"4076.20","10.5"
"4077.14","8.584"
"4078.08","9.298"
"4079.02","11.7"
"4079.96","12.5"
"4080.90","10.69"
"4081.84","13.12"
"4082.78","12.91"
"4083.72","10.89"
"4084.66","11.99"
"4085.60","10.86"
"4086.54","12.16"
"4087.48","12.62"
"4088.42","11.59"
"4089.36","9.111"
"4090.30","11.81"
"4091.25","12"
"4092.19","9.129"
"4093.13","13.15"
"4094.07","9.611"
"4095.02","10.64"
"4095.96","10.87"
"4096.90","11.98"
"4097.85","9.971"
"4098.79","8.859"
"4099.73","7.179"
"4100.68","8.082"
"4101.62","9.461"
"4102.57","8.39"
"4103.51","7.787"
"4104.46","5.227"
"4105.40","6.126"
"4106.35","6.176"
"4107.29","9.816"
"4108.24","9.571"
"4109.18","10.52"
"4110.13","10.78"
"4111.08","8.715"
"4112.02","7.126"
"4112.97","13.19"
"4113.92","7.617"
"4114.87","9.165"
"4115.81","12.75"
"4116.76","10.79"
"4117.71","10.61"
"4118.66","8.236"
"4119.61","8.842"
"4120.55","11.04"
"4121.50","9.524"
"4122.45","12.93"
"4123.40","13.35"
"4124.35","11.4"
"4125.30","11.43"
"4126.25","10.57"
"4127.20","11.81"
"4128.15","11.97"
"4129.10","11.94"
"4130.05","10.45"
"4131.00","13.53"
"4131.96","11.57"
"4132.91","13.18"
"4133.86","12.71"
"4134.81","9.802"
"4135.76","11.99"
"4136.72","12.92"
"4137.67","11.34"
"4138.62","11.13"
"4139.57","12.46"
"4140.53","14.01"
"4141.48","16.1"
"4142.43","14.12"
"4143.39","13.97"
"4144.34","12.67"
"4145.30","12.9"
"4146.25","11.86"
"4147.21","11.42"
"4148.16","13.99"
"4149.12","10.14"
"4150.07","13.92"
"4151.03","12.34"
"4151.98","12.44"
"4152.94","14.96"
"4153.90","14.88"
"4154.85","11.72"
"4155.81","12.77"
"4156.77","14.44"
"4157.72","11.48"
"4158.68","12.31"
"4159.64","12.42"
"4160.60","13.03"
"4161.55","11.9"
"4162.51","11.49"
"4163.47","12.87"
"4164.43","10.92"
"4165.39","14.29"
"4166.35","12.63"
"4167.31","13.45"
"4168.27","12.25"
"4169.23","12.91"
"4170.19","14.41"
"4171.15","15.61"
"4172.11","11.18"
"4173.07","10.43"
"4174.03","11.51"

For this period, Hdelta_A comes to 7.7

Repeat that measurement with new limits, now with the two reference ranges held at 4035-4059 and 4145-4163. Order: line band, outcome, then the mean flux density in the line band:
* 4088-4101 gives 2.4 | 10.3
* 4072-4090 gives 2.1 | 11.2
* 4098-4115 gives 5.5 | 8.56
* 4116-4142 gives 1.9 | 11.7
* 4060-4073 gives 1.0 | 11.7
